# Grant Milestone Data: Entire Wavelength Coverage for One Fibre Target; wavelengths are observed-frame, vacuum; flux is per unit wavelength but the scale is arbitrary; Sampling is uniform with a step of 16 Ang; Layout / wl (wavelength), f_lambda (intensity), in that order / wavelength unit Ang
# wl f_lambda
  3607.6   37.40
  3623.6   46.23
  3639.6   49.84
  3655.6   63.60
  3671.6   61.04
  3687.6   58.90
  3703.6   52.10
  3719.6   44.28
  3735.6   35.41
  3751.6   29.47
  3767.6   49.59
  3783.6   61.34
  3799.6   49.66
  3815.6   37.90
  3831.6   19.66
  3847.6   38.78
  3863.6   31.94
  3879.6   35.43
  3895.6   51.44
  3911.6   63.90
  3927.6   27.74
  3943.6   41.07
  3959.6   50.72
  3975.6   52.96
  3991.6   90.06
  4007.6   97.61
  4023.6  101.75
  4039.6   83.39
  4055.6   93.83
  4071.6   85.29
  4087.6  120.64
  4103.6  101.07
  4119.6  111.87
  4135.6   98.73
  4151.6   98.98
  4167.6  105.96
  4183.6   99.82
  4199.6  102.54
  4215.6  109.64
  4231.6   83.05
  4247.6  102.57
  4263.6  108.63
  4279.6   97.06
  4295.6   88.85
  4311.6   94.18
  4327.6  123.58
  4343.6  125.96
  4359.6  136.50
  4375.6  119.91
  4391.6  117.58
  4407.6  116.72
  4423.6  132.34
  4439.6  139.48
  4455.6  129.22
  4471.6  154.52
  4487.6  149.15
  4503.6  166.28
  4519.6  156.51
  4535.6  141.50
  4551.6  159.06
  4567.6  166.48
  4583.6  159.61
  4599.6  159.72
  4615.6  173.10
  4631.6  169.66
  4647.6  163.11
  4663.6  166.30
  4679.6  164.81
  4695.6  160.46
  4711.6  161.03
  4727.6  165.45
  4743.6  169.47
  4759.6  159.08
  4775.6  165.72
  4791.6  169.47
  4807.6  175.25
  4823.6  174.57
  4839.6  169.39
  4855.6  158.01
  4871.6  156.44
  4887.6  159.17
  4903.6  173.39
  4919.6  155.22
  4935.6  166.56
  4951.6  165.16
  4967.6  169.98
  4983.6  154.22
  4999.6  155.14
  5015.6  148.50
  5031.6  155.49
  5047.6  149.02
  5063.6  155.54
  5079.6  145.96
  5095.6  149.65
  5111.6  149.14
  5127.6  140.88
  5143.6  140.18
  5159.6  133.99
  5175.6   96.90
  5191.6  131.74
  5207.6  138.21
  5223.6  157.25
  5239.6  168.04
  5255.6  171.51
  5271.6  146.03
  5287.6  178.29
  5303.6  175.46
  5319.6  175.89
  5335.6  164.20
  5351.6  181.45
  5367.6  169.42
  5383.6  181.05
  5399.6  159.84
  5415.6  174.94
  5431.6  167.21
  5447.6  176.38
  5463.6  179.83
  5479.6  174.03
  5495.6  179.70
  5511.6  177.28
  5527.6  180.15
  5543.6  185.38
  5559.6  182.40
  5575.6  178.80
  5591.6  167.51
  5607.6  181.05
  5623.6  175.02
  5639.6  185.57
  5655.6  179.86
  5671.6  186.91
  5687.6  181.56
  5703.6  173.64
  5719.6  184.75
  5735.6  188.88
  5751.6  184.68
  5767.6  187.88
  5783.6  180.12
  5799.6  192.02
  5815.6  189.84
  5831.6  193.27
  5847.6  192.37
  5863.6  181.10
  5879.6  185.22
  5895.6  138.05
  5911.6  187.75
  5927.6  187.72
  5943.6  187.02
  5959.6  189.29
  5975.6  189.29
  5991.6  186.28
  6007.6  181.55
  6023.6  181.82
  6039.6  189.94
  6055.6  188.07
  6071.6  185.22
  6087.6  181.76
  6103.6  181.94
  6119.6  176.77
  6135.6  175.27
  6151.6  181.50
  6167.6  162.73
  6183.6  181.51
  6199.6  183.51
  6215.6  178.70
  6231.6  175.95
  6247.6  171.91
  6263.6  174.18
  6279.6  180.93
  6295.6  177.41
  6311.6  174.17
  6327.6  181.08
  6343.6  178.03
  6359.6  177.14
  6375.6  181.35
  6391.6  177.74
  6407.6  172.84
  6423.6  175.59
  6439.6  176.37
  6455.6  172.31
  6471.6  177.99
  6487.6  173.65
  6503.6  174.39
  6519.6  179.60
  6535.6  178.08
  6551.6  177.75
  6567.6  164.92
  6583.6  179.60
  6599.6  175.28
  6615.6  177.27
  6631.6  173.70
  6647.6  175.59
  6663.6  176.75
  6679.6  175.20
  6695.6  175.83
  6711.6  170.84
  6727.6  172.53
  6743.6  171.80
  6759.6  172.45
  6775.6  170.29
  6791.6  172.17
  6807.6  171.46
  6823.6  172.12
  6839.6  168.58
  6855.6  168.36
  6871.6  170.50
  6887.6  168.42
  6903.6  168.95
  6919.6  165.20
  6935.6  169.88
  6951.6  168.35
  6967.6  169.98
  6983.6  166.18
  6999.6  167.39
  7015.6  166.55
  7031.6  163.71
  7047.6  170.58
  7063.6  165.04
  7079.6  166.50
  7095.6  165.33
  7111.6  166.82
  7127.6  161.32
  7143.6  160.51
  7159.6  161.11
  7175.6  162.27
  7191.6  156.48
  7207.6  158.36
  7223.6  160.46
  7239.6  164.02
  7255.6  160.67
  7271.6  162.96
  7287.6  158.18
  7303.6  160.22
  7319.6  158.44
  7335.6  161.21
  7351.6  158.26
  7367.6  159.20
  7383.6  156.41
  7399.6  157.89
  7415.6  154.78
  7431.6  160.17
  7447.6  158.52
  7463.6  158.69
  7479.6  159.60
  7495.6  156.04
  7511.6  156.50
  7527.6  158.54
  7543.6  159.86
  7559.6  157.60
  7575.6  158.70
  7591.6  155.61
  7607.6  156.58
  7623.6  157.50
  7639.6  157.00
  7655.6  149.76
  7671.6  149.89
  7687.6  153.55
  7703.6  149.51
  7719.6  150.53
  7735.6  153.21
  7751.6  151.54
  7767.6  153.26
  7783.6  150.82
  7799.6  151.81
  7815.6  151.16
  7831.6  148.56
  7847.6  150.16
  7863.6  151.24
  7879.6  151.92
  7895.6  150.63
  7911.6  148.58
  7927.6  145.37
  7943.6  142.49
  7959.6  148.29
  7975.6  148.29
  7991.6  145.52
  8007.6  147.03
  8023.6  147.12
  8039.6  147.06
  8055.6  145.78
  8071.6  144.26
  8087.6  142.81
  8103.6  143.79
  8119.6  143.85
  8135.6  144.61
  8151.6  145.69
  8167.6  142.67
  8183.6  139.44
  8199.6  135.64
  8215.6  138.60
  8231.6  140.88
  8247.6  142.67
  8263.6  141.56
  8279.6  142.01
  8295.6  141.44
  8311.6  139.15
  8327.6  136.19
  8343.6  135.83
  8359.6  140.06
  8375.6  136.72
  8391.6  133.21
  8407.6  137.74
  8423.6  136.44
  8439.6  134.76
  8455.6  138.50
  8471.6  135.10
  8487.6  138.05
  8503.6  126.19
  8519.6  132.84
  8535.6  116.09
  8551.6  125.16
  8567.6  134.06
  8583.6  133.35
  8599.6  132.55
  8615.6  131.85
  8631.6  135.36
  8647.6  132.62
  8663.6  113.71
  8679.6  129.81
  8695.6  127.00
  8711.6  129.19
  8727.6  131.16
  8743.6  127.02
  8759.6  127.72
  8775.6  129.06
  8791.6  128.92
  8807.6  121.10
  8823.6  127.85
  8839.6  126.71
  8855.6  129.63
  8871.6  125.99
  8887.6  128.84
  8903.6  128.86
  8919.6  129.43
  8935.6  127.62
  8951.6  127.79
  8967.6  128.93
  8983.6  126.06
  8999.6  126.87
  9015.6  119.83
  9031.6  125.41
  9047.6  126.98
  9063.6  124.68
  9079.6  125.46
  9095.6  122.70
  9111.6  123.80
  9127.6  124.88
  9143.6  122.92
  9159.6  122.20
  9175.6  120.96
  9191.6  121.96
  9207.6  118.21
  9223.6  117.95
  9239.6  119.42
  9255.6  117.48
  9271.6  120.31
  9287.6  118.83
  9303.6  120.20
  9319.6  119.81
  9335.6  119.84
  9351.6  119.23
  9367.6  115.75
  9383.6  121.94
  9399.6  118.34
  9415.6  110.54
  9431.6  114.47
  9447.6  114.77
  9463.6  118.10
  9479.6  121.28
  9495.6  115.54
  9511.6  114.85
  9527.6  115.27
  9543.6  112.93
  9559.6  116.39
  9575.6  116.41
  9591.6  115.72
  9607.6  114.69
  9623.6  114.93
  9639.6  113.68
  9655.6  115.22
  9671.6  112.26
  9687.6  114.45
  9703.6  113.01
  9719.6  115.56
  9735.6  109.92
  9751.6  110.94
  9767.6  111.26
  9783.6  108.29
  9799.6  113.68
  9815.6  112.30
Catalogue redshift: 0.00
